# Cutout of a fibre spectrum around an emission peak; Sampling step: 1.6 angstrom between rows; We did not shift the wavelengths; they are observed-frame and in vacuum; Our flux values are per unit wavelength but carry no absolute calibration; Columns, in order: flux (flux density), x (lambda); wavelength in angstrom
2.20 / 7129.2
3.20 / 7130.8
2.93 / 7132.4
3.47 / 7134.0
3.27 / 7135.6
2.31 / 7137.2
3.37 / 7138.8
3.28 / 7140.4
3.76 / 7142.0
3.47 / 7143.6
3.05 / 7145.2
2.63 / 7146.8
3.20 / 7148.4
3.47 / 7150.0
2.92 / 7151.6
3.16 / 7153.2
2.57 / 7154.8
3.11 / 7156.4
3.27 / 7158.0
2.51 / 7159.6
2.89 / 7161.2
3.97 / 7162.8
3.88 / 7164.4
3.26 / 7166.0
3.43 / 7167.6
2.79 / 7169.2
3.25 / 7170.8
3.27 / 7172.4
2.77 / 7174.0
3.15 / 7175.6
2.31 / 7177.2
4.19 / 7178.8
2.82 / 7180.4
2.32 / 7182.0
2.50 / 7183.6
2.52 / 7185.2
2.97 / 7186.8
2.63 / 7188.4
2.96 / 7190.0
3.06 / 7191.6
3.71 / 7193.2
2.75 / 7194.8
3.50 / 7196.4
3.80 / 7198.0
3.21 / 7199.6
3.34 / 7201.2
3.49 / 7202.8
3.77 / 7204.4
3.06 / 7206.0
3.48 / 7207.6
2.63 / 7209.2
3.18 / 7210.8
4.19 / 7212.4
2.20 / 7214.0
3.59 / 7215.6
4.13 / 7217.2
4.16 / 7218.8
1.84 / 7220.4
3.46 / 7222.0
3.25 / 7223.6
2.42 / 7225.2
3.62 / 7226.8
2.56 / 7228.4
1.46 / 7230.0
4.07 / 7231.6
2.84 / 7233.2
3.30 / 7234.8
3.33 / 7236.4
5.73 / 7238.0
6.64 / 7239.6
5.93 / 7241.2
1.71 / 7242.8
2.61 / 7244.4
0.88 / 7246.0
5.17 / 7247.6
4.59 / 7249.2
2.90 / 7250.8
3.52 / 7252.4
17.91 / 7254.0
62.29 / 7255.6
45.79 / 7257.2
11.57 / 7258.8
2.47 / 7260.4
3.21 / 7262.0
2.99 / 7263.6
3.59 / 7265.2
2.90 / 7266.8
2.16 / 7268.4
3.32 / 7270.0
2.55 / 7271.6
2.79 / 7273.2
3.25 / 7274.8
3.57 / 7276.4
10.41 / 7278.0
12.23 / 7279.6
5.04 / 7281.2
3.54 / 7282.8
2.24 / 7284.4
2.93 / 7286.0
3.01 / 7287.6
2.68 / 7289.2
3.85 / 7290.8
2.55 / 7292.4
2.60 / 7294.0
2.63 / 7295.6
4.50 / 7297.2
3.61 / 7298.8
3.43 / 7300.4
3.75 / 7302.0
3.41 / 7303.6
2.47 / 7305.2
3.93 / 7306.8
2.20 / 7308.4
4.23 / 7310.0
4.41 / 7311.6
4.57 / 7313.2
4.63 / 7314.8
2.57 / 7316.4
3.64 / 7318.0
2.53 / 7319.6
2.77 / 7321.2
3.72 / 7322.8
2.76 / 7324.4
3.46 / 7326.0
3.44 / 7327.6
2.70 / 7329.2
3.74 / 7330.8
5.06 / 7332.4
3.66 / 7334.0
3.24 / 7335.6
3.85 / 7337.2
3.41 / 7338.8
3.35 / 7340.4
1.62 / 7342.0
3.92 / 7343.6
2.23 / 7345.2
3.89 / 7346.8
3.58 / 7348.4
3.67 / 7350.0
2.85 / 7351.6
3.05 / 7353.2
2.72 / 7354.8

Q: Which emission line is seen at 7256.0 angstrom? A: H-alpha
